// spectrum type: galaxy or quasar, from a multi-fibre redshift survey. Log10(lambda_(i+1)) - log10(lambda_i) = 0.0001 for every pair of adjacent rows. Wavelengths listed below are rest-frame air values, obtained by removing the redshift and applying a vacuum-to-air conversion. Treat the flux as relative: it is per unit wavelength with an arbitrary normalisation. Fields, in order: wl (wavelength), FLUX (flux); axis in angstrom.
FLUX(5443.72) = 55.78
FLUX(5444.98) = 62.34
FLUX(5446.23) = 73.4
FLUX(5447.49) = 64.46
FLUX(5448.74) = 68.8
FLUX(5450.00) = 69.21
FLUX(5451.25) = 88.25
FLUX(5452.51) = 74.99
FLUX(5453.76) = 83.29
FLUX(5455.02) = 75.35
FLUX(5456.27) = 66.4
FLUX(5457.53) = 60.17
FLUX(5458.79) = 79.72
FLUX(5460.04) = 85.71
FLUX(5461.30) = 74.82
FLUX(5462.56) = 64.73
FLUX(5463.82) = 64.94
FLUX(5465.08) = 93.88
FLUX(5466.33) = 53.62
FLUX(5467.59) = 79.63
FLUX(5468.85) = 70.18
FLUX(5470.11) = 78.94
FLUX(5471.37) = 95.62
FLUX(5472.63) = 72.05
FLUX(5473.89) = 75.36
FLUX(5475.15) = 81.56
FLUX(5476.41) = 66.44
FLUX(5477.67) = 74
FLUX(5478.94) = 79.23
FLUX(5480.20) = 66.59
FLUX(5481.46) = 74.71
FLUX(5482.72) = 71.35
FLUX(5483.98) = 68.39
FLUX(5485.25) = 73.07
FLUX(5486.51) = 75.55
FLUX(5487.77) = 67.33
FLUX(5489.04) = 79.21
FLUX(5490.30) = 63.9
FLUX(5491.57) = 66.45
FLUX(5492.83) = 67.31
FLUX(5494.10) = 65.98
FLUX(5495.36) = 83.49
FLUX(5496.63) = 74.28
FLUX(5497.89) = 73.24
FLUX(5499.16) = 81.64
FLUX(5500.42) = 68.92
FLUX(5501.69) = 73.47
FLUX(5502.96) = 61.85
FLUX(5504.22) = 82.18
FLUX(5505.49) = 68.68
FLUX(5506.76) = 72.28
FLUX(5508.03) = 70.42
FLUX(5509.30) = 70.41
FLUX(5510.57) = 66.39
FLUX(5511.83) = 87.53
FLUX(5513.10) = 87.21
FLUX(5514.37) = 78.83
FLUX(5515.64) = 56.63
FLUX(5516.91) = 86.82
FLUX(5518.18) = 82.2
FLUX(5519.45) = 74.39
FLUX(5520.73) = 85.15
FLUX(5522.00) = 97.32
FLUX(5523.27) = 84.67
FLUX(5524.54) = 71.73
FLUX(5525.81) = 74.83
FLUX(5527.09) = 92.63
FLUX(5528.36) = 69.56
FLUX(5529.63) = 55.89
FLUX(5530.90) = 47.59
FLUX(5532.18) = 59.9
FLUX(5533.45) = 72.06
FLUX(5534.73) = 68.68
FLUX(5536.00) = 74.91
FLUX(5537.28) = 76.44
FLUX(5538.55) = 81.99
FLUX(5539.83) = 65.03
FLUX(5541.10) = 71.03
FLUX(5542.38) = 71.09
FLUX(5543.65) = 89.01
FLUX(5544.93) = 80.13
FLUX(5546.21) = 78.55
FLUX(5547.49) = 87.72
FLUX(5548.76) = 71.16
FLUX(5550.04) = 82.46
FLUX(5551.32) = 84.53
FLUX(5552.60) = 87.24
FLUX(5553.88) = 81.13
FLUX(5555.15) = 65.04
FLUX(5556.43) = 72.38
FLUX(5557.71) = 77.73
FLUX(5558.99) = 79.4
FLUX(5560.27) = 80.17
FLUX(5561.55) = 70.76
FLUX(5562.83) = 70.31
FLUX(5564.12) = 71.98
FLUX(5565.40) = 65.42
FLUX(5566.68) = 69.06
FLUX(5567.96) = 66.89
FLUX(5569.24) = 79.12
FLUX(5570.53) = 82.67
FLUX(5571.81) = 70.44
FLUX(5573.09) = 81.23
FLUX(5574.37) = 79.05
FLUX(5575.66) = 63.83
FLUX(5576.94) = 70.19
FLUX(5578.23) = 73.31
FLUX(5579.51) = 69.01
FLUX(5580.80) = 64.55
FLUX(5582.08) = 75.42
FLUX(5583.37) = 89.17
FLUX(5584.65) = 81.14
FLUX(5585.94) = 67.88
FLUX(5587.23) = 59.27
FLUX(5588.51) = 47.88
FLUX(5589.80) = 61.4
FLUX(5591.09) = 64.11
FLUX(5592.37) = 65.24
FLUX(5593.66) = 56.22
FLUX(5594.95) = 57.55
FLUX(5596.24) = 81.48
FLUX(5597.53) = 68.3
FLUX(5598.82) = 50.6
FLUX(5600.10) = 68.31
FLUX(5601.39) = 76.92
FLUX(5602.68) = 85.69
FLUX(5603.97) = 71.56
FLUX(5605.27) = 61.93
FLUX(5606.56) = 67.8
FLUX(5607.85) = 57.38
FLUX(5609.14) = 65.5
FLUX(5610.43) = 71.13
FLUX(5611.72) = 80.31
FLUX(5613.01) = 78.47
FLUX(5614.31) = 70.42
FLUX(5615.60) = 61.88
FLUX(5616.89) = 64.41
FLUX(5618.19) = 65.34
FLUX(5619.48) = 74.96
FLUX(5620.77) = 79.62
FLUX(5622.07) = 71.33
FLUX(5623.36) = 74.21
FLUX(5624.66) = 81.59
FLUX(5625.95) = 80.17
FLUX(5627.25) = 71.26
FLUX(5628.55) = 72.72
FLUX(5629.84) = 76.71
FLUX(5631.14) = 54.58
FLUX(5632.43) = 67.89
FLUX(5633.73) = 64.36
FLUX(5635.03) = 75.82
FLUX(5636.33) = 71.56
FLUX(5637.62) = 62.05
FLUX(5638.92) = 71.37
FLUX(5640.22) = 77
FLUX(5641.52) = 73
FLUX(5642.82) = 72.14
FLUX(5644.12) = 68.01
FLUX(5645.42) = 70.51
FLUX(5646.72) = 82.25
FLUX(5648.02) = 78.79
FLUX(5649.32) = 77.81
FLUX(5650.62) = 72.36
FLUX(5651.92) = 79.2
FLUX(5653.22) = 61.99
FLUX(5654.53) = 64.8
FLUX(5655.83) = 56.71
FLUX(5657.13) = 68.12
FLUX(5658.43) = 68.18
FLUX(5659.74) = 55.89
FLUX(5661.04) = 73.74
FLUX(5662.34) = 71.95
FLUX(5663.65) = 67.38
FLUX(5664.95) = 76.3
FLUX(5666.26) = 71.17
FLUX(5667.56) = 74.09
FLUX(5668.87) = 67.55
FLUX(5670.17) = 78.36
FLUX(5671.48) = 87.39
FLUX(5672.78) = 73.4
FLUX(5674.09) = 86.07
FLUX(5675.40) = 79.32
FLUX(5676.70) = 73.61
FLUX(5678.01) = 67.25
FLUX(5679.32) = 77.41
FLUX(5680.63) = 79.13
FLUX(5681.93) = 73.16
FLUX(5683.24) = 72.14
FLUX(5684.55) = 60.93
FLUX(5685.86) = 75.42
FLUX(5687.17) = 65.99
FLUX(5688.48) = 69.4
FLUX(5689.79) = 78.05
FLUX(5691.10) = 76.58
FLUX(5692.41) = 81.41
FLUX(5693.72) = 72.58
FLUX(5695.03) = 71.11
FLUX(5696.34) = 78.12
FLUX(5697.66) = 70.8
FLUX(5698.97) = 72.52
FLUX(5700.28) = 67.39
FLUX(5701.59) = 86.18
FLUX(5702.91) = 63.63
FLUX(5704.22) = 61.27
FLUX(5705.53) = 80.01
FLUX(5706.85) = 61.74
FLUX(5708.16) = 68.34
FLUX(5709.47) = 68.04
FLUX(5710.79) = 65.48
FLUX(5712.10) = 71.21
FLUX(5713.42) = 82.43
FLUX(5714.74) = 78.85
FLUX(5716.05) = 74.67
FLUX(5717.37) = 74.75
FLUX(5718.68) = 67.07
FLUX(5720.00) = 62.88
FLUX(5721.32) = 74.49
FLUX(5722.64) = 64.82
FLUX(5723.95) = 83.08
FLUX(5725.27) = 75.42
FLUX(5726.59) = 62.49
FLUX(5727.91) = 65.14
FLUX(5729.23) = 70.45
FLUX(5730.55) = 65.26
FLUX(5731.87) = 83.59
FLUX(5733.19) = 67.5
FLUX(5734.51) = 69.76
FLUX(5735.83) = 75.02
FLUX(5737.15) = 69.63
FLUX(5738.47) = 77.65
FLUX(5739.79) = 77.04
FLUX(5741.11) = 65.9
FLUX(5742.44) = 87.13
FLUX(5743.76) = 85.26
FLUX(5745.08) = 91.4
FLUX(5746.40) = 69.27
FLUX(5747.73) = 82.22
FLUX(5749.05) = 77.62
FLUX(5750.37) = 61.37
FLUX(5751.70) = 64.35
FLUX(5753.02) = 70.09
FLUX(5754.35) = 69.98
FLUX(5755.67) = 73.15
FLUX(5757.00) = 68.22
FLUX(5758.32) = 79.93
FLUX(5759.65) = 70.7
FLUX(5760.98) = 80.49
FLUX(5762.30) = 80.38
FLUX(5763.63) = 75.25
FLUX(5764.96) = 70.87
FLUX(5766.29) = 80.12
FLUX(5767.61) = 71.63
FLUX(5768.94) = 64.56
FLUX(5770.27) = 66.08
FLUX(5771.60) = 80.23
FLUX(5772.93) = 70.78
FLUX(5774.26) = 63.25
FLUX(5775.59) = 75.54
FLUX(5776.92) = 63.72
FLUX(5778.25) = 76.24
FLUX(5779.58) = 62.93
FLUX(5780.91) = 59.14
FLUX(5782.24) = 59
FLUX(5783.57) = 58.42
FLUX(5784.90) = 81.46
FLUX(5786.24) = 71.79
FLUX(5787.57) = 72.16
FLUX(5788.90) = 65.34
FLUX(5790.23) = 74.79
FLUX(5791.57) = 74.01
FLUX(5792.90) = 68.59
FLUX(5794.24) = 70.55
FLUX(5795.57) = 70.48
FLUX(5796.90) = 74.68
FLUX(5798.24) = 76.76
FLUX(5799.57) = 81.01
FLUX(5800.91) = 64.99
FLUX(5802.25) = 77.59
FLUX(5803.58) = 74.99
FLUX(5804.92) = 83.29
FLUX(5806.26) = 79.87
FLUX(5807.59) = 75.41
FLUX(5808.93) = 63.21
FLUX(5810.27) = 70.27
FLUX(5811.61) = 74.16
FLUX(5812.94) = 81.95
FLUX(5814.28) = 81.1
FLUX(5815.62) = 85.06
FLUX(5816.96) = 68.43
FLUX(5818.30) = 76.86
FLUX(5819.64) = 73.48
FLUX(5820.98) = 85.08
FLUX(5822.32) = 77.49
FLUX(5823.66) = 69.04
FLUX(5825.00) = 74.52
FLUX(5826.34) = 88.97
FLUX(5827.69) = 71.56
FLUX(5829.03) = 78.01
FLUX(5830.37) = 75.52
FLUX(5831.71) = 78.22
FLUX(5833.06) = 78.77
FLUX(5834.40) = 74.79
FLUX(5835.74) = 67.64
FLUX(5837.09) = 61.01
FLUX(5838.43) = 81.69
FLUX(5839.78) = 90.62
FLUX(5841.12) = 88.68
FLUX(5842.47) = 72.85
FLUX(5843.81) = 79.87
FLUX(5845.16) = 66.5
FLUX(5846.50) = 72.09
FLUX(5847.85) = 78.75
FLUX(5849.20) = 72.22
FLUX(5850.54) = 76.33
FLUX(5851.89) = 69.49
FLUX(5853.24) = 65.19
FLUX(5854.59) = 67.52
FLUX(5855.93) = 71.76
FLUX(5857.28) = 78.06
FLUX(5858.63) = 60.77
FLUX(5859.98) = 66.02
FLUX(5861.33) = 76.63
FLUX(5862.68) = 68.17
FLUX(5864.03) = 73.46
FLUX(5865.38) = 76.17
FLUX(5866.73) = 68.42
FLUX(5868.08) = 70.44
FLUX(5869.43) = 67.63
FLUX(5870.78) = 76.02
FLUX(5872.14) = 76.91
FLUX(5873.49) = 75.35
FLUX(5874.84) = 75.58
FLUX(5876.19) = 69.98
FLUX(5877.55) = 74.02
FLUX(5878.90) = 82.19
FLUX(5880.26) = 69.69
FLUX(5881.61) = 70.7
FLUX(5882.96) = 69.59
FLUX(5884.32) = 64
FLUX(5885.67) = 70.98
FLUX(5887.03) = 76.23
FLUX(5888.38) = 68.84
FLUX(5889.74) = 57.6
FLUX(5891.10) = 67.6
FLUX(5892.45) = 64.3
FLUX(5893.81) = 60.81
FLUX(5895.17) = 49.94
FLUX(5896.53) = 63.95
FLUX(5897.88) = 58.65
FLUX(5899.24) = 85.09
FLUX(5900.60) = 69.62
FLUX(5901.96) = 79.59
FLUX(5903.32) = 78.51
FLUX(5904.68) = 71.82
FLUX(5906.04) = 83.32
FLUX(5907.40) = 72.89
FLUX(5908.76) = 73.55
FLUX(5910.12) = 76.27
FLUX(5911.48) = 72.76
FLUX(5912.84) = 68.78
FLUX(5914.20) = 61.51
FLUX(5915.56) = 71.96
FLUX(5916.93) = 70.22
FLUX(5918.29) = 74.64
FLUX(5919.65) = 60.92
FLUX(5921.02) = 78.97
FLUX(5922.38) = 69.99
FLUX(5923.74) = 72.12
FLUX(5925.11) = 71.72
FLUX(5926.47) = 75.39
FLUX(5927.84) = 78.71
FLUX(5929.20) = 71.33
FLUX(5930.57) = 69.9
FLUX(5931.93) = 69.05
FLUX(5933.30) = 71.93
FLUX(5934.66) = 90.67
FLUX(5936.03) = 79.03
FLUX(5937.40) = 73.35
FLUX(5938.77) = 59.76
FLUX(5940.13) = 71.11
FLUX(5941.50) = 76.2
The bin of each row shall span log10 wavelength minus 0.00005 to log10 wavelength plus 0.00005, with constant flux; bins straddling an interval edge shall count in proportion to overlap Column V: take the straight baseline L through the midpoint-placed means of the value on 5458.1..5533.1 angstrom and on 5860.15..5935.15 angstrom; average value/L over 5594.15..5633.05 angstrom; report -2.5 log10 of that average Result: 0.05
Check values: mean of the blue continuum 74.1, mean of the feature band 70.3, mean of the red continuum 71.5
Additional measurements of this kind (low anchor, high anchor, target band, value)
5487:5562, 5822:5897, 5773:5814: 0.02 mag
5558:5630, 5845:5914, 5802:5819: -0.08 mag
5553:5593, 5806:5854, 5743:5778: 0.02 mag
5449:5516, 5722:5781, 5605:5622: 0.06 mag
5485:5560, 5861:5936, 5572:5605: 0.08 mag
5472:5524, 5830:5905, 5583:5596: 0.14 mag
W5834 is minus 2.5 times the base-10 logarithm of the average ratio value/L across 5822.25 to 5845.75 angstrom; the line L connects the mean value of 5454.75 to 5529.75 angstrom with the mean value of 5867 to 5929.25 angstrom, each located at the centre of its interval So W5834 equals -0.070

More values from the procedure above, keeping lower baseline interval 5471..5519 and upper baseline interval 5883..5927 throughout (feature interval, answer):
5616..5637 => 0.02 mag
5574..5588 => 0.02 mag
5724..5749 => -0.05 mag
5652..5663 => 0.10 mag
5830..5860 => -0.05 mag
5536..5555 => -0.07 mag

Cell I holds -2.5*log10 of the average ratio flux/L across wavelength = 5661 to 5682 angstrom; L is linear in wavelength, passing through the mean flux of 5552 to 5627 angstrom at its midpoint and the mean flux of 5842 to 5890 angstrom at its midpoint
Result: -0.06 mag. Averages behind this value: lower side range 71.1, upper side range 71.7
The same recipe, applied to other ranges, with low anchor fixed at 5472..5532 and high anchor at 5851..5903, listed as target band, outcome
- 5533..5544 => -0.01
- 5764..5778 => 0.00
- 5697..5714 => 0.02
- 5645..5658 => 0.01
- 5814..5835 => -0.10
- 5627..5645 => 0.04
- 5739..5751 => -0.09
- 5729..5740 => -0.02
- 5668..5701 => -0.03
